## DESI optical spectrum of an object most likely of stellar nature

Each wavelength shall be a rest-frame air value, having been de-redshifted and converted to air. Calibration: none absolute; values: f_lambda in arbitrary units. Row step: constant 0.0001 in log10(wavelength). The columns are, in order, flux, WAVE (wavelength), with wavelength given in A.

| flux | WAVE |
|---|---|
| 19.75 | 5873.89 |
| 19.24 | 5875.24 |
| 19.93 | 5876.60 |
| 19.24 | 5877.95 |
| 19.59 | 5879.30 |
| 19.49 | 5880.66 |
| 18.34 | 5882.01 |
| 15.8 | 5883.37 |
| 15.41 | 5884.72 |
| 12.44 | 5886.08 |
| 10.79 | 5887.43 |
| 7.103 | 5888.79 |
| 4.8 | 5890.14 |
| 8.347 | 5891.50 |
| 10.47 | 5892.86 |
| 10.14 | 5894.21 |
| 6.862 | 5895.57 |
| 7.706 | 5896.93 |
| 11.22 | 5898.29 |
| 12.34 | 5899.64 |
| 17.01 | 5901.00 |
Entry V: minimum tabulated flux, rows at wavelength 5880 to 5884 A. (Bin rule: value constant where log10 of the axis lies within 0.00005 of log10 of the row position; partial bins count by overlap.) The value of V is 15.8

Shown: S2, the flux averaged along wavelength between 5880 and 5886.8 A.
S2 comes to 16.3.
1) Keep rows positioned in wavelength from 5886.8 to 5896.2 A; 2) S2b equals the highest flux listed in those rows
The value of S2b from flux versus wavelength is 10.79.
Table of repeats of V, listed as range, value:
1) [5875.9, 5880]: 19.24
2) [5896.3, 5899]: 7.706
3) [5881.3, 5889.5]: 7.103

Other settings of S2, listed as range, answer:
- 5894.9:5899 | 8.64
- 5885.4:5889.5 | 10.1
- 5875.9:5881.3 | 19.5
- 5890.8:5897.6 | 8.69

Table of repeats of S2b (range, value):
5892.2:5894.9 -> 10.47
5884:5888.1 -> 15.41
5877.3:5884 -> 19.59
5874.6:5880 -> 19.93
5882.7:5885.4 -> 15.8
